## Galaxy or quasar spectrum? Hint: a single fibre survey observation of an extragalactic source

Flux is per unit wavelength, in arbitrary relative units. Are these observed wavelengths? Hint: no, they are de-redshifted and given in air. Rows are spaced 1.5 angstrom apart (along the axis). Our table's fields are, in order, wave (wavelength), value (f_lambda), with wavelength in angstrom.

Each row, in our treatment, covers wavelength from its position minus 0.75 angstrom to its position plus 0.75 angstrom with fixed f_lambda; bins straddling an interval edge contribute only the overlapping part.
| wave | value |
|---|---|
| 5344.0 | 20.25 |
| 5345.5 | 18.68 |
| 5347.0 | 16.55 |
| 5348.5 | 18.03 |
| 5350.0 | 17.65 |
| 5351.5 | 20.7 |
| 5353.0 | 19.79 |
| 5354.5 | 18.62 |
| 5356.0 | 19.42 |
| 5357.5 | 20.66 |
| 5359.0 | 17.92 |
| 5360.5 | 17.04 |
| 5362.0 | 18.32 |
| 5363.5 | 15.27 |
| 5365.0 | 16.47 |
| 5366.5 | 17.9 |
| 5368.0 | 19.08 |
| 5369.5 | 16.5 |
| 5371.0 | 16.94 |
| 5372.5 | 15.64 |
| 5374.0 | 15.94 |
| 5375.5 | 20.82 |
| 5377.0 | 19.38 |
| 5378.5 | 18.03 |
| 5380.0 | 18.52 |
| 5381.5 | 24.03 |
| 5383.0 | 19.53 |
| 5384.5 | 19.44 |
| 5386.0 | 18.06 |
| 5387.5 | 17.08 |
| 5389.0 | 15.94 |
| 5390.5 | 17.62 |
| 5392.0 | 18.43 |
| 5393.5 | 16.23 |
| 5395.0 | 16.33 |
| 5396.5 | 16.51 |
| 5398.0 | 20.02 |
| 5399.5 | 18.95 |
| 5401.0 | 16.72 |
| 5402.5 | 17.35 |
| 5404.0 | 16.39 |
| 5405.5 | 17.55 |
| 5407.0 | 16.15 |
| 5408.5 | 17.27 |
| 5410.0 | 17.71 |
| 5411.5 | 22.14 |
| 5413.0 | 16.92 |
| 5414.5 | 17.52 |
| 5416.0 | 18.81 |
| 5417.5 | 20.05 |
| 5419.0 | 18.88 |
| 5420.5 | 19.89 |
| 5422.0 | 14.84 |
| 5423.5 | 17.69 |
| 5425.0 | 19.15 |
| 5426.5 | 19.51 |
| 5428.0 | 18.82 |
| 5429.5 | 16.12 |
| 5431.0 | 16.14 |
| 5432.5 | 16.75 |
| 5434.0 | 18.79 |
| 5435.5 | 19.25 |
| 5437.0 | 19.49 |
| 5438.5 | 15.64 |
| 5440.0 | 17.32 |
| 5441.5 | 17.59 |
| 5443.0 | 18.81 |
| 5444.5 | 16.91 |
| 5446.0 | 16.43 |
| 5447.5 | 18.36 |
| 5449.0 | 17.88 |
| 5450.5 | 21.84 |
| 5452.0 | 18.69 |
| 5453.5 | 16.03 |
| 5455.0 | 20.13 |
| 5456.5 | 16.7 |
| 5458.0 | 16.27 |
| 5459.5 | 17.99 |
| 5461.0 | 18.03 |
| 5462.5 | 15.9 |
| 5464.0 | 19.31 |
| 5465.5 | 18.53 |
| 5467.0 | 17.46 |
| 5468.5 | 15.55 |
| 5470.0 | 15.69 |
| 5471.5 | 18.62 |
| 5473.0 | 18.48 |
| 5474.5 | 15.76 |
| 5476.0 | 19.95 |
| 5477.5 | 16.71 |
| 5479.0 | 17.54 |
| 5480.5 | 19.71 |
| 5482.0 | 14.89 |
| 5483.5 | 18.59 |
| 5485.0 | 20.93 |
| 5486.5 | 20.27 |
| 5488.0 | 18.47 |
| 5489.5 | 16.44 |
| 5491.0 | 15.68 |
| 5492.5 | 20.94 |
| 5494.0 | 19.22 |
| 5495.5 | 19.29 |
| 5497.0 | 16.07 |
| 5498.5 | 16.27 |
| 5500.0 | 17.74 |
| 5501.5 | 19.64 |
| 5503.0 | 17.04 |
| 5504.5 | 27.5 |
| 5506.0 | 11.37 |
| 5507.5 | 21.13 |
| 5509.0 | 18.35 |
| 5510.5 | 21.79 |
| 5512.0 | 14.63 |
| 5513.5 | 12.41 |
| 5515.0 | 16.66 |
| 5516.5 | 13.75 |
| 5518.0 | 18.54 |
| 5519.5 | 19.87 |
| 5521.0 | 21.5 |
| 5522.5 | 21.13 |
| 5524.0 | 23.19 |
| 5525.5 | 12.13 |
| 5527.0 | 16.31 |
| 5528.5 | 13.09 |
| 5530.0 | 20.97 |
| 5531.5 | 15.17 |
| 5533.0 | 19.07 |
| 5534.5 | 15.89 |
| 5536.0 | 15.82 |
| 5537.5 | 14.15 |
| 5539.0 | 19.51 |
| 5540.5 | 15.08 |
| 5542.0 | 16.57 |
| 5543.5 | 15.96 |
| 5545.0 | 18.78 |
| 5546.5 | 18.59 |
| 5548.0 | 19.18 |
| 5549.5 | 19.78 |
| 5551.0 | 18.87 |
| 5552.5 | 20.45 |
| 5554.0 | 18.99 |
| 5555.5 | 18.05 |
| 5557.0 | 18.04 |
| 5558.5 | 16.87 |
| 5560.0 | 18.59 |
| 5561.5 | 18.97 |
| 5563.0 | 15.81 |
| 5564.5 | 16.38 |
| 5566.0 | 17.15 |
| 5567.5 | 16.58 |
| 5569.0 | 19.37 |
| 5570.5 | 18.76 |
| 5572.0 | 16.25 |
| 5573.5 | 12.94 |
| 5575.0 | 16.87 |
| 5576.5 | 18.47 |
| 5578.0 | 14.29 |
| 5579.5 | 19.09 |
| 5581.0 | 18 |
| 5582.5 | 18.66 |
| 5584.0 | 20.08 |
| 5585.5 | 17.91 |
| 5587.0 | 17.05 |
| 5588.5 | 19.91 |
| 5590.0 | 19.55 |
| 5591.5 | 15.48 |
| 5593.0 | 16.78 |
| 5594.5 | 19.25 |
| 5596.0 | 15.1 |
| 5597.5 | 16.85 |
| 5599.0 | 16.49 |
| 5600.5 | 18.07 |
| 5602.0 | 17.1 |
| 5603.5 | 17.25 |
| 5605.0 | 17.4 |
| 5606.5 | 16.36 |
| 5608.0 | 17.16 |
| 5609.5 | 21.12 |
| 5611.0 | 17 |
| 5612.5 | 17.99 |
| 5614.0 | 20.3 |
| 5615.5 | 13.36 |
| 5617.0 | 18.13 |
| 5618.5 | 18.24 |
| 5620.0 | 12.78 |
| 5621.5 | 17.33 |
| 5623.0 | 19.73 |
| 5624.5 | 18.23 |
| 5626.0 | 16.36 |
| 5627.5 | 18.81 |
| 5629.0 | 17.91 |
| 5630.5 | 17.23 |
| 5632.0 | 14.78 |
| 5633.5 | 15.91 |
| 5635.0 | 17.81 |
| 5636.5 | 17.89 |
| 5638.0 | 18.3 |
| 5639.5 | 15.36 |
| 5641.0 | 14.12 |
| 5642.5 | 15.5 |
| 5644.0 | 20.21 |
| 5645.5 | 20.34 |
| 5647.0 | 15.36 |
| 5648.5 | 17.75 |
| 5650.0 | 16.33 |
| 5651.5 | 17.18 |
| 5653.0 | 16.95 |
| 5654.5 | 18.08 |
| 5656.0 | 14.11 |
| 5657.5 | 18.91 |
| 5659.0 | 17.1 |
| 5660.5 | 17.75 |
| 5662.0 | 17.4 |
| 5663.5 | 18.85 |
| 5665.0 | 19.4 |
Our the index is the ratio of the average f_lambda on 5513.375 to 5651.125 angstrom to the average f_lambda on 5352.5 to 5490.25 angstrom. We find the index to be 0.97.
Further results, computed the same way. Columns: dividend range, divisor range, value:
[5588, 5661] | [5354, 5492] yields 0.96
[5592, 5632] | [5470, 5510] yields 0.95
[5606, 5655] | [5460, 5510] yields 0.95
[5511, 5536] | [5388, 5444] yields 0.96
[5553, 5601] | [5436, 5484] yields 0.99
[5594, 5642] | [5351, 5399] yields 0.94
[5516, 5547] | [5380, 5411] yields 0.97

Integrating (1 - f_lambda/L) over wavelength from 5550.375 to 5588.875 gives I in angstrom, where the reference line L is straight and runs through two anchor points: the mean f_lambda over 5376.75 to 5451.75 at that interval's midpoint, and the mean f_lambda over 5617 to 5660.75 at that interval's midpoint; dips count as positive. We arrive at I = -0.7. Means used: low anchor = 18.1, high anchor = 17.1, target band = 17.8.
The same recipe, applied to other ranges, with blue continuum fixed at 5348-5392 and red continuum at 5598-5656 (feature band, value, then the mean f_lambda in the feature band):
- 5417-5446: 0.18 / 17.9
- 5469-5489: -0.26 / 18.1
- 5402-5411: 0.46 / 17.2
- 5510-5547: 0.95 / 17.2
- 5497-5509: -0.51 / 18.5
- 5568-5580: 0.34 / 17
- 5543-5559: -0.94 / 18.6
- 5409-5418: -0.33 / 18.8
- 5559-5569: 0.05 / 17.4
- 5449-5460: -0.17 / 18.2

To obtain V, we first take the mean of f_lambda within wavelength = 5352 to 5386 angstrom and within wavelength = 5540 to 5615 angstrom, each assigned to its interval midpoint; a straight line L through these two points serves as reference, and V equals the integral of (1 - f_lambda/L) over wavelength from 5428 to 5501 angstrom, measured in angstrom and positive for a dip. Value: 1.1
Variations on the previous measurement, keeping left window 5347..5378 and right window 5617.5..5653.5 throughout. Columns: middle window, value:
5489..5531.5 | -0.9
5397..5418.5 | -0.2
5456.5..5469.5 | 0.3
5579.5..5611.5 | -1.0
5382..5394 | 0.0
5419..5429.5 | -0.2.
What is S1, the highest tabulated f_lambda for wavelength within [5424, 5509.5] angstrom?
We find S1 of 27.5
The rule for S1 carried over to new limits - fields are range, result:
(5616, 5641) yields 19.73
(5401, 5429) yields 22.14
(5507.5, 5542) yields 23.19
